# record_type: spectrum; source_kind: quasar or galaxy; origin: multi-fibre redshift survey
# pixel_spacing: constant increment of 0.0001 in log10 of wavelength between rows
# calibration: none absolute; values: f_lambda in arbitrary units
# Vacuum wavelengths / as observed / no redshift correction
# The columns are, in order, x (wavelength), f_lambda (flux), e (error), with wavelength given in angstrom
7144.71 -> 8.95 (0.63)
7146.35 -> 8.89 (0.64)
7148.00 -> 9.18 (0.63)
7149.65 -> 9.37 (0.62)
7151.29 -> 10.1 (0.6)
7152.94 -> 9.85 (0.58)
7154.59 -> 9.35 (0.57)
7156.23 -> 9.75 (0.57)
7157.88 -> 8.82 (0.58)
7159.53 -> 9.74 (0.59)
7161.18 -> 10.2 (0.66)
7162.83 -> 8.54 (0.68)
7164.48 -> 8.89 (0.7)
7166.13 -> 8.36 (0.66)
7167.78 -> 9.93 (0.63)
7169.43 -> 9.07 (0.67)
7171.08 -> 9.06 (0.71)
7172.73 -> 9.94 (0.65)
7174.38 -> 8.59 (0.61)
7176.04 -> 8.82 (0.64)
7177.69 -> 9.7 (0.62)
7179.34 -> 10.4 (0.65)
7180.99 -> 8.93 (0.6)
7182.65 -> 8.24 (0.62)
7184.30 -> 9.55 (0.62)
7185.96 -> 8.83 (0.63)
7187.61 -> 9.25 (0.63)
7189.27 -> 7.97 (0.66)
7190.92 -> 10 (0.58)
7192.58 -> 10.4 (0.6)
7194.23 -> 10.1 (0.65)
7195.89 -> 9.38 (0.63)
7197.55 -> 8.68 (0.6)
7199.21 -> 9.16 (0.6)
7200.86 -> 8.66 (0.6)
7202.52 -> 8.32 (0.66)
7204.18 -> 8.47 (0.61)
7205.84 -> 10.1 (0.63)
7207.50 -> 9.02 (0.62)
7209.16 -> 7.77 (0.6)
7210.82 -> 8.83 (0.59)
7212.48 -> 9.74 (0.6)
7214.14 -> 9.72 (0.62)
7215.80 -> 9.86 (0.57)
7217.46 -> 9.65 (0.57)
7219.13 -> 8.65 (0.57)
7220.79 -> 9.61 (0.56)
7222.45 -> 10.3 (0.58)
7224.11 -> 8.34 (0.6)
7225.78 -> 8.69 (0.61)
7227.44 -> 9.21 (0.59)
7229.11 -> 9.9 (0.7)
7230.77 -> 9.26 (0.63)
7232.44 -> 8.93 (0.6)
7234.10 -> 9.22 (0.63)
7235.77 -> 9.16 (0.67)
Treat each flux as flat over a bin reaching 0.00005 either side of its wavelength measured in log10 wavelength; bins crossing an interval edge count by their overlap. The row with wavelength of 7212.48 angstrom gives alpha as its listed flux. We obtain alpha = 9.74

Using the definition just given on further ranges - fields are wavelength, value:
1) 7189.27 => 7.97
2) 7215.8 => 9.86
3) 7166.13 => 8.36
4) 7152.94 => 9.85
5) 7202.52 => 8.32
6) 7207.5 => 9.02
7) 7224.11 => 8.34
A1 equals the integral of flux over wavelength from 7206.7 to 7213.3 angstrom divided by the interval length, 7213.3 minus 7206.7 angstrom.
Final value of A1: 8.84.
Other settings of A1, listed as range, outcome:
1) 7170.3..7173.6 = 9.5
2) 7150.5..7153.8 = 9.95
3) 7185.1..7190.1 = 8.69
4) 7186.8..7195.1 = 9.54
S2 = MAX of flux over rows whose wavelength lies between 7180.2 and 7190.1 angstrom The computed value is 9.55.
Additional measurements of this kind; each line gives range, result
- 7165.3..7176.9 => 9.94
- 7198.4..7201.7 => 9.16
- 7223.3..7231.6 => 9.9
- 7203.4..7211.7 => 10.1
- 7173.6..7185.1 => 10.4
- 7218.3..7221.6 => 9.61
